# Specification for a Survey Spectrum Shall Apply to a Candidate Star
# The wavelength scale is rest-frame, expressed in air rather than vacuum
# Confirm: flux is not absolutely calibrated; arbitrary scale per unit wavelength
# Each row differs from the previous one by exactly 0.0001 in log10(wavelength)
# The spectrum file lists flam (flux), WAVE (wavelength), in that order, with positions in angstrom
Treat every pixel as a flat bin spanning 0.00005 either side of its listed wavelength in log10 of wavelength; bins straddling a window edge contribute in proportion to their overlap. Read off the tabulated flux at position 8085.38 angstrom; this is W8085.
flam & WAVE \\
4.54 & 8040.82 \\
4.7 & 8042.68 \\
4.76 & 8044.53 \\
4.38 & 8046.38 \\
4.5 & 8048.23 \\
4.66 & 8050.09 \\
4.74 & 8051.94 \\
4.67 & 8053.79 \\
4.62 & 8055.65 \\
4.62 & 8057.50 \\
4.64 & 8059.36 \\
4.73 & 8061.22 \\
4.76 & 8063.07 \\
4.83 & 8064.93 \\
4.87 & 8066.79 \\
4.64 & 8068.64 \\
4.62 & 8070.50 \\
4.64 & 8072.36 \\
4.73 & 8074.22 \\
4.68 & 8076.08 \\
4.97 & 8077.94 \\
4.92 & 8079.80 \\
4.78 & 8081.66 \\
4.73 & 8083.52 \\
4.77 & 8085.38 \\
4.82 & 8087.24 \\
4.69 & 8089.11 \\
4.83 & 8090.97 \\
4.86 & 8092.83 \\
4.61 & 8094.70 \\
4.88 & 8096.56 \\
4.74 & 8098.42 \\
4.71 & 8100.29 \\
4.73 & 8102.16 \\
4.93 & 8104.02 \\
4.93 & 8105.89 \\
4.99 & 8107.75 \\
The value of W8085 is 4.77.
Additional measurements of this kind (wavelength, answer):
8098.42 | 4.74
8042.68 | 4.7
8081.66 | 4.78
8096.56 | 4.88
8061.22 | 4.73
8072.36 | 4.64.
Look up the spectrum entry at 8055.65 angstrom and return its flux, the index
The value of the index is 4.62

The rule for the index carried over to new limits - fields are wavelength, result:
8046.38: 4.38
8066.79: 4.87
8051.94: 4.74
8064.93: 4.83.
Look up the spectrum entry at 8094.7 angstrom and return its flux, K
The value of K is 4.61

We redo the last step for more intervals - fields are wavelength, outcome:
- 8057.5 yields 4.62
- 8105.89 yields 4.93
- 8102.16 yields 4.73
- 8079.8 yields 4.92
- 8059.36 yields 4.64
